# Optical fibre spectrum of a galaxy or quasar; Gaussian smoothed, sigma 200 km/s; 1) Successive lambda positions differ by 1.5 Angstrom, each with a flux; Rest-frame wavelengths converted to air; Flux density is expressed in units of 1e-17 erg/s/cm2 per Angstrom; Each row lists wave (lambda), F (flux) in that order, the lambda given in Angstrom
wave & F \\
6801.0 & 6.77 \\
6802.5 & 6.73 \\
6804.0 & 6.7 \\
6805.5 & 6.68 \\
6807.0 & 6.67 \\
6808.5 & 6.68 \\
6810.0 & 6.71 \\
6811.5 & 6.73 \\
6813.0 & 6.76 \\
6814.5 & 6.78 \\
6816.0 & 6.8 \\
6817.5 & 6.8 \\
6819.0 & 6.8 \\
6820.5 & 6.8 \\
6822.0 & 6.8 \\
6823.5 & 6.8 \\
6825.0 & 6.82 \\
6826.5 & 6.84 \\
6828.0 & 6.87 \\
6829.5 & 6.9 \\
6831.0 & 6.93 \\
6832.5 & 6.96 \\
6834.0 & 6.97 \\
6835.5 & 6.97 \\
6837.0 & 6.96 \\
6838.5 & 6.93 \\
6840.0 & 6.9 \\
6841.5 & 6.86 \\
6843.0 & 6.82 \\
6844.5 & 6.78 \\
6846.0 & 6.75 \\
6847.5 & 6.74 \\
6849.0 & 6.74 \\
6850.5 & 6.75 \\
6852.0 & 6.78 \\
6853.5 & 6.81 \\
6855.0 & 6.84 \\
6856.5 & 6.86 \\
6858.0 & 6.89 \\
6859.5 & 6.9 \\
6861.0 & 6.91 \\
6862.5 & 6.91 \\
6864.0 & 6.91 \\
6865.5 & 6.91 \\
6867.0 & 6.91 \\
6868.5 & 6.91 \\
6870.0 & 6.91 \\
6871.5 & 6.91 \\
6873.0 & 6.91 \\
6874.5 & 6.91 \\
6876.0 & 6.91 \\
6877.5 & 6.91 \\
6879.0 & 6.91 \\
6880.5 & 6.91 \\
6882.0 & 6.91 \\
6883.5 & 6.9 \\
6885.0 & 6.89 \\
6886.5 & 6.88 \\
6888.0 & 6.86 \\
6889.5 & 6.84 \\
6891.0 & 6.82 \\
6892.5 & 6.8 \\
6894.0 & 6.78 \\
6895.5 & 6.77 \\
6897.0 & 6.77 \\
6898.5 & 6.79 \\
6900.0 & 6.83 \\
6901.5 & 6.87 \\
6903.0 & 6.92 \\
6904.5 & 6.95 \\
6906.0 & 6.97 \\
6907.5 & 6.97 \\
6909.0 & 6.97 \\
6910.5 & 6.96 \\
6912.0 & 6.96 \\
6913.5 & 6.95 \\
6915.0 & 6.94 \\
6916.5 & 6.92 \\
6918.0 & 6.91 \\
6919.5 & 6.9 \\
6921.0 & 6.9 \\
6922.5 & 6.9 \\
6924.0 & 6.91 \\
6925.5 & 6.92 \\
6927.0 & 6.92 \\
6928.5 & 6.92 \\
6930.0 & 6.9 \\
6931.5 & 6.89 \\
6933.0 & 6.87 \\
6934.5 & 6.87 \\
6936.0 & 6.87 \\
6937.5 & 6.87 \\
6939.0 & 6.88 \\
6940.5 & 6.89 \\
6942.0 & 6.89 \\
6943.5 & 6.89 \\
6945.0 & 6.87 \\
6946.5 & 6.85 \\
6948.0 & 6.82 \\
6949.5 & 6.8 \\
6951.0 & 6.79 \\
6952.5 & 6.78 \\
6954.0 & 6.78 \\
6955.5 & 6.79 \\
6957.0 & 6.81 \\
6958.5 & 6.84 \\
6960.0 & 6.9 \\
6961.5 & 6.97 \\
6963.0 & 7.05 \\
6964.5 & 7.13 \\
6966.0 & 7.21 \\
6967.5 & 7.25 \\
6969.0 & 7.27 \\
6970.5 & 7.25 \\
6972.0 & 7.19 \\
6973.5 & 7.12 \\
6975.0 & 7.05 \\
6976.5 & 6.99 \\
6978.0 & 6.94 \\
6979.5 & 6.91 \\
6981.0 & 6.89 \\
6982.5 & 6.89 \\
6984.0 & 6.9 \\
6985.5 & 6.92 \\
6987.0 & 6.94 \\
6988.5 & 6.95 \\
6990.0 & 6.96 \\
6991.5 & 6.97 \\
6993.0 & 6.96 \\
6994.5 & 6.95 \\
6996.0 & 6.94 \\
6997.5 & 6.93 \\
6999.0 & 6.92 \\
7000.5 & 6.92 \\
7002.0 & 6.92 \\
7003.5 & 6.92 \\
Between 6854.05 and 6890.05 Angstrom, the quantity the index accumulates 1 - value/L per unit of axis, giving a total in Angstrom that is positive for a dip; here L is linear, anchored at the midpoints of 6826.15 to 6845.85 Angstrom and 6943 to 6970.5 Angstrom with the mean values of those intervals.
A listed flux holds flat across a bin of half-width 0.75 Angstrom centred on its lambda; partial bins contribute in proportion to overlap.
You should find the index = 0.1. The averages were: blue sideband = 6.9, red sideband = 6.94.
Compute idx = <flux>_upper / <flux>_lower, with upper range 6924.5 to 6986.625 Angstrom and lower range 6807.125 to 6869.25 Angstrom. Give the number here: 1.01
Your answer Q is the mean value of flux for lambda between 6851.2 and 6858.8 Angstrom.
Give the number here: 6.84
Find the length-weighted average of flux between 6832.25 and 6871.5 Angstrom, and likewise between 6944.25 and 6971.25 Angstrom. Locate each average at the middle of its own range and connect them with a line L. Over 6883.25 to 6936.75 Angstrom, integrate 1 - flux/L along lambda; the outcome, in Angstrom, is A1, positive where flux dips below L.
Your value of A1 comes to 0.2 Angstrom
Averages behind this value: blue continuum 6.87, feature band 6.89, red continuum 6.95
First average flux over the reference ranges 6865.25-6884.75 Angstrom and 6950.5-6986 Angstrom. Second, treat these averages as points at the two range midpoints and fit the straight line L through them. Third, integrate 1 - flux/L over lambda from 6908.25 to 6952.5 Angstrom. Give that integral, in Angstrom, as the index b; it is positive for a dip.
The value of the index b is 0.40 Angstrom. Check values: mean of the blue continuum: 6.91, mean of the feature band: 6.89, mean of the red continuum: 6.99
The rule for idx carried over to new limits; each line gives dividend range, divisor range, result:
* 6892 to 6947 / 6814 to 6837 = 1.00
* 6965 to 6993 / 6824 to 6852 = 1.03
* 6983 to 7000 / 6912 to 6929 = 1.00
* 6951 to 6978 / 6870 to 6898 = 1.02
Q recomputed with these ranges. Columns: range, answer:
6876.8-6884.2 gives 6.91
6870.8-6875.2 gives 6.91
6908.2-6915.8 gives 6.96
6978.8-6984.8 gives 6.9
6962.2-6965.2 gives 7.09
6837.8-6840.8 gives 6.91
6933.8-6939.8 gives 6.87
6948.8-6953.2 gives 6.79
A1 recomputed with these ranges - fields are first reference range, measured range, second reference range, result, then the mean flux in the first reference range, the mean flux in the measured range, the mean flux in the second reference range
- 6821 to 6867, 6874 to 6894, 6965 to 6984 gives 0.1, 6.86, 6.88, 7.07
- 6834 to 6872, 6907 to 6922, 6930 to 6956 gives -0.2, 6.86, 6.94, 6.85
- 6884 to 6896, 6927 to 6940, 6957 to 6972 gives 0.2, 6.83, 6.89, 7.09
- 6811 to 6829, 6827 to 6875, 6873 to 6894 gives -0.2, 6.8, 6.87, 6.88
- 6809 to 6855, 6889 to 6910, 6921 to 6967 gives 0.0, 6.83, 6.86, 6.89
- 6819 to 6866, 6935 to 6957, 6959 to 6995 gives 0.5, 6.86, 6.84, 7.02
